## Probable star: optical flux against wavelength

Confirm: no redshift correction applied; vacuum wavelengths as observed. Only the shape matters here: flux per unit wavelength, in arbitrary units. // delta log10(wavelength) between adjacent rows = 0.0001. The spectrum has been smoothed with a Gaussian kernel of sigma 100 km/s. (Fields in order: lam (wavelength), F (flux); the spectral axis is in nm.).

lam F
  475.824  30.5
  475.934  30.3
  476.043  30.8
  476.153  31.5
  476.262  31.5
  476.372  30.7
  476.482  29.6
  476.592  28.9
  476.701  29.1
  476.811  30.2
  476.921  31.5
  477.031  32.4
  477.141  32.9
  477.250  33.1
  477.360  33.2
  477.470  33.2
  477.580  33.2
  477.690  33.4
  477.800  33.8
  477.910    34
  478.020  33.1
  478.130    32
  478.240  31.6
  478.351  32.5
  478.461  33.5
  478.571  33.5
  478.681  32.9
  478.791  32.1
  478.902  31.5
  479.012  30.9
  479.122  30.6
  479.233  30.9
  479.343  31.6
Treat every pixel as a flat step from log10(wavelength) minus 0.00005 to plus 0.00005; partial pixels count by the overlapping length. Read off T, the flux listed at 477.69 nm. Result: 33.4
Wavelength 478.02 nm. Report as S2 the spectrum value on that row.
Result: 33.1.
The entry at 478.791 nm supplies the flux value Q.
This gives 32.1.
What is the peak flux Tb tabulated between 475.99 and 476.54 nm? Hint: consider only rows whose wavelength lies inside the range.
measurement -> 31.5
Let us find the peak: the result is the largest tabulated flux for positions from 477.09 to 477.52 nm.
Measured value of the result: 33.2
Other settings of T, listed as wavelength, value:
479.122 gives 30.6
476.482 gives 29.6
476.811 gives 30.2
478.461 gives 33.5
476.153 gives 31.5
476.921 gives 31.5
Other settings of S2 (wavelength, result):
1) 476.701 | 29.1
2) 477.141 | 32.9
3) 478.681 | 32.9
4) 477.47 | 33.2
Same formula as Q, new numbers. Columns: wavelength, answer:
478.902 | 31.5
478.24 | 31.6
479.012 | 30.9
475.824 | 30.5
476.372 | 30.7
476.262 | 31.5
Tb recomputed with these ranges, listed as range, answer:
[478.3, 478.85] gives 33.5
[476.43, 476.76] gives 29.6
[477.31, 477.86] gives 33.8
